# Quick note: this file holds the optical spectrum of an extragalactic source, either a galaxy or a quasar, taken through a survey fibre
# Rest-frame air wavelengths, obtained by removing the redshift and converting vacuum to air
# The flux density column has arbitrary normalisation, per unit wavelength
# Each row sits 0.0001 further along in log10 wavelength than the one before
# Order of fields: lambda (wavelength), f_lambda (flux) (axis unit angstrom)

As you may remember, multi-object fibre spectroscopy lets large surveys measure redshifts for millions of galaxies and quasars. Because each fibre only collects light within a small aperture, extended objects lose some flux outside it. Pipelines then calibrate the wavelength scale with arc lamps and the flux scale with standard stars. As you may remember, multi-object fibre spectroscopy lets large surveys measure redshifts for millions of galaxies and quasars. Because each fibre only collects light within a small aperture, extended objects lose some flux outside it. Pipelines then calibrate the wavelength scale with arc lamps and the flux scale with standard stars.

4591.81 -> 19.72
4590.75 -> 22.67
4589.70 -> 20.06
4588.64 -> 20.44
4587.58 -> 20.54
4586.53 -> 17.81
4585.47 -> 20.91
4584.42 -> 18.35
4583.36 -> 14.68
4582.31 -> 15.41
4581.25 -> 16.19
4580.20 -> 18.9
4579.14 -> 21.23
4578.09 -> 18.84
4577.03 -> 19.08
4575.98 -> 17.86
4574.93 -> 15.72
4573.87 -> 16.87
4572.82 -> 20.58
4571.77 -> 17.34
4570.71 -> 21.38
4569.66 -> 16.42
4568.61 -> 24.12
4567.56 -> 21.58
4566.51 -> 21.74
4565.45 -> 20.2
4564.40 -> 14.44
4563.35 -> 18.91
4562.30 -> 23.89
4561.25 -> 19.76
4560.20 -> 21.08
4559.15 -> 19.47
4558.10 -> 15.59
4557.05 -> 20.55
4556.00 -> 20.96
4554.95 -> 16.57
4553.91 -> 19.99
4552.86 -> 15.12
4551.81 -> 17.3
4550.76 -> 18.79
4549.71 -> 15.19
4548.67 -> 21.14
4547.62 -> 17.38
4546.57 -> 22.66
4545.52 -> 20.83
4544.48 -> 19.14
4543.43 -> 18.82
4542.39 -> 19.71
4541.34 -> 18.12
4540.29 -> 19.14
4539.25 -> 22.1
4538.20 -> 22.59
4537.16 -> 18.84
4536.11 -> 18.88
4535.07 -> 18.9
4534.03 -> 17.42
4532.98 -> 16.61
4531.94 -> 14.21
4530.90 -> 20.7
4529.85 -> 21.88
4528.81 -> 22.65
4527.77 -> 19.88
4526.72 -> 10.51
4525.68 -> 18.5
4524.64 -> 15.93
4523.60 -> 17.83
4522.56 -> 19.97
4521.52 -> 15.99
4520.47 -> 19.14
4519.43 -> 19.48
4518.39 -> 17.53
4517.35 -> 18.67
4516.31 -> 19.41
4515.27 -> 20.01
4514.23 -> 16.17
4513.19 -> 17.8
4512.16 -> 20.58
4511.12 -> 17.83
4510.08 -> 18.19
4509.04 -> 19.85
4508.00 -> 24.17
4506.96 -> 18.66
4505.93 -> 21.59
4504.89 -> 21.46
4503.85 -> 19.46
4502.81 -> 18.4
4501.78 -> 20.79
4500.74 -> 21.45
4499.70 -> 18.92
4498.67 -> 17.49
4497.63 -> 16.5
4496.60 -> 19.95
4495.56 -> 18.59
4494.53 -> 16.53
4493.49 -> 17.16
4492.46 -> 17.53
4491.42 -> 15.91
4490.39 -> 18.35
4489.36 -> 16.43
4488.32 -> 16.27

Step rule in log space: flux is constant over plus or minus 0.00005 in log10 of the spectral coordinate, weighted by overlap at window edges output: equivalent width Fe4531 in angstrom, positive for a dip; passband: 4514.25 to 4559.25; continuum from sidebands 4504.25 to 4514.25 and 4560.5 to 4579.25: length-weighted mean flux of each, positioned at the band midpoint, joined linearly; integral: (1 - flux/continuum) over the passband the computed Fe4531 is 2.2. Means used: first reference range 19.8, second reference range 19.4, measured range 18.7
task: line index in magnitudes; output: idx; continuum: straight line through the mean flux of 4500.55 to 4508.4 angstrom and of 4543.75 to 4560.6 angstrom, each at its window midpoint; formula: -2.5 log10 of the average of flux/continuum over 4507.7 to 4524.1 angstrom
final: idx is 0.08 mag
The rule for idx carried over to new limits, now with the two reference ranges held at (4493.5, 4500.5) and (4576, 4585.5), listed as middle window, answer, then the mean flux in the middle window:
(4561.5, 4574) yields -0.11 mag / 19.9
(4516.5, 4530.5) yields -0.02 mag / 18.3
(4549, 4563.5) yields -0.05 mag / 18.8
